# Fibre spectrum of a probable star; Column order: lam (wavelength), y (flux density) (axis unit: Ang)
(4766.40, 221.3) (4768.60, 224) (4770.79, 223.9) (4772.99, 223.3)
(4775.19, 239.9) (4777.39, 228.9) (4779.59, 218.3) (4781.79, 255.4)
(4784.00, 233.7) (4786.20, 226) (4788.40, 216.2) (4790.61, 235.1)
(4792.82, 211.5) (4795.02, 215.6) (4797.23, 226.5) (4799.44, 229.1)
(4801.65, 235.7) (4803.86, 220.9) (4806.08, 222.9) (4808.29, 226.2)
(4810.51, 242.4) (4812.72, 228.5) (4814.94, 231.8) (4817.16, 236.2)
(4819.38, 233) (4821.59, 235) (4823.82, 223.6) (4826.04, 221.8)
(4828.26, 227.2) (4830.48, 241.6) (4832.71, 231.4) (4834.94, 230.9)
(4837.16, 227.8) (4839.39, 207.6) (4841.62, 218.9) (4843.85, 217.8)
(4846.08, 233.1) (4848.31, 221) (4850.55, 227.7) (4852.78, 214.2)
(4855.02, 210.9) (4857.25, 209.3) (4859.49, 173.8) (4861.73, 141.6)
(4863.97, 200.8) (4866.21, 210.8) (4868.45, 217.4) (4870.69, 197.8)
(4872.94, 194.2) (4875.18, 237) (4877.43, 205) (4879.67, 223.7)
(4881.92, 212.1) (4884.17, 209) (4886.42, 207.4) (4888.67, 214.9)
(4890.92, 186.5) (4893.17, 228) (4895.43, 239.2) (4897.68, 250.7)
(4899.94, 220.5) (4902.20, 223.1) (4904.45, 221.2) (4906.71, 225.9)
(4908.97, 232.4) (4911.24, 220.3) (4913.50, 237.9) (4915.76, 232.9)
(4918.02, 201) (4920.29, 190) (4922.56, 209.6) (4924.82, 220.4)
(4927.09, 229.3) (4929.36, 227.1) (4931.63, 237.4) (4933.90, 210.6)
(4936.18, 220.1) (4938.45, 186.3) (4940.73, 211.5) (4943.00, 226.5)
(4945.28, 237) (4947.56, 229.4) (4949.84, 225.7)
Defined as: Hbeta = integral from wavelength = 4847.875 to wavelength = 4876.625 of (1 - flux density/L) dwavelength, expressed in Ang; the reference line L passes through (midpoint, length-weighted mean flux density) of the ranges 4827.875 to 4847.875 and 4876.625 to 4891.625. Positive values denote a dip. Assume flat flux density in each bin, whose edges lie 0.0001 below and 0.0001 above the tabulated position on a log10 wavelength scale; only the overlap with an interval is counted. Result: 1.7 Ang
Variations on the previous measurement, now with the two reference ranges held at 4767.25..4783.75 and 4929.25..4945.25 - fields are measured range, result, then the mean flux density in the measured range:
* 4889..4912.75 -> -0.44 Ang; 225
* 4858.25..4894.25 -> 3.03 Ang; 204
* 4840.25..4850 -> 0.10 Ang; 223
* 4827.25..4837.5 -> -0.28 Ang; 232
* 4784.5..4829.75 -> 0.10 Ang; 228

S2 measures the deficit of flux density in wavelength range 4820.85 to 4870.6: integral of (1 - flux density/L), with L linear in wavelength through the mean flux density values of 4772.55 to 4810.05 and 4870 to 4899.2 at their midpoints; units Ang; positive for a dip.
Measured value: 1.33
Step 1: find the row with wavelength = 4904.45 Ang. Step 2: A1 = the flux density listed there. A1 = 221.2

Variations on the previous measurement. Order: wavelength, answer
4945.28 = 237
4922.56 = 209.6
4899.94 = 220.5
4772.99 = 223.3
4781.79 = 255.4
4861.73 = 141.6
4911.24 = 220.3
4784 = 233.7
